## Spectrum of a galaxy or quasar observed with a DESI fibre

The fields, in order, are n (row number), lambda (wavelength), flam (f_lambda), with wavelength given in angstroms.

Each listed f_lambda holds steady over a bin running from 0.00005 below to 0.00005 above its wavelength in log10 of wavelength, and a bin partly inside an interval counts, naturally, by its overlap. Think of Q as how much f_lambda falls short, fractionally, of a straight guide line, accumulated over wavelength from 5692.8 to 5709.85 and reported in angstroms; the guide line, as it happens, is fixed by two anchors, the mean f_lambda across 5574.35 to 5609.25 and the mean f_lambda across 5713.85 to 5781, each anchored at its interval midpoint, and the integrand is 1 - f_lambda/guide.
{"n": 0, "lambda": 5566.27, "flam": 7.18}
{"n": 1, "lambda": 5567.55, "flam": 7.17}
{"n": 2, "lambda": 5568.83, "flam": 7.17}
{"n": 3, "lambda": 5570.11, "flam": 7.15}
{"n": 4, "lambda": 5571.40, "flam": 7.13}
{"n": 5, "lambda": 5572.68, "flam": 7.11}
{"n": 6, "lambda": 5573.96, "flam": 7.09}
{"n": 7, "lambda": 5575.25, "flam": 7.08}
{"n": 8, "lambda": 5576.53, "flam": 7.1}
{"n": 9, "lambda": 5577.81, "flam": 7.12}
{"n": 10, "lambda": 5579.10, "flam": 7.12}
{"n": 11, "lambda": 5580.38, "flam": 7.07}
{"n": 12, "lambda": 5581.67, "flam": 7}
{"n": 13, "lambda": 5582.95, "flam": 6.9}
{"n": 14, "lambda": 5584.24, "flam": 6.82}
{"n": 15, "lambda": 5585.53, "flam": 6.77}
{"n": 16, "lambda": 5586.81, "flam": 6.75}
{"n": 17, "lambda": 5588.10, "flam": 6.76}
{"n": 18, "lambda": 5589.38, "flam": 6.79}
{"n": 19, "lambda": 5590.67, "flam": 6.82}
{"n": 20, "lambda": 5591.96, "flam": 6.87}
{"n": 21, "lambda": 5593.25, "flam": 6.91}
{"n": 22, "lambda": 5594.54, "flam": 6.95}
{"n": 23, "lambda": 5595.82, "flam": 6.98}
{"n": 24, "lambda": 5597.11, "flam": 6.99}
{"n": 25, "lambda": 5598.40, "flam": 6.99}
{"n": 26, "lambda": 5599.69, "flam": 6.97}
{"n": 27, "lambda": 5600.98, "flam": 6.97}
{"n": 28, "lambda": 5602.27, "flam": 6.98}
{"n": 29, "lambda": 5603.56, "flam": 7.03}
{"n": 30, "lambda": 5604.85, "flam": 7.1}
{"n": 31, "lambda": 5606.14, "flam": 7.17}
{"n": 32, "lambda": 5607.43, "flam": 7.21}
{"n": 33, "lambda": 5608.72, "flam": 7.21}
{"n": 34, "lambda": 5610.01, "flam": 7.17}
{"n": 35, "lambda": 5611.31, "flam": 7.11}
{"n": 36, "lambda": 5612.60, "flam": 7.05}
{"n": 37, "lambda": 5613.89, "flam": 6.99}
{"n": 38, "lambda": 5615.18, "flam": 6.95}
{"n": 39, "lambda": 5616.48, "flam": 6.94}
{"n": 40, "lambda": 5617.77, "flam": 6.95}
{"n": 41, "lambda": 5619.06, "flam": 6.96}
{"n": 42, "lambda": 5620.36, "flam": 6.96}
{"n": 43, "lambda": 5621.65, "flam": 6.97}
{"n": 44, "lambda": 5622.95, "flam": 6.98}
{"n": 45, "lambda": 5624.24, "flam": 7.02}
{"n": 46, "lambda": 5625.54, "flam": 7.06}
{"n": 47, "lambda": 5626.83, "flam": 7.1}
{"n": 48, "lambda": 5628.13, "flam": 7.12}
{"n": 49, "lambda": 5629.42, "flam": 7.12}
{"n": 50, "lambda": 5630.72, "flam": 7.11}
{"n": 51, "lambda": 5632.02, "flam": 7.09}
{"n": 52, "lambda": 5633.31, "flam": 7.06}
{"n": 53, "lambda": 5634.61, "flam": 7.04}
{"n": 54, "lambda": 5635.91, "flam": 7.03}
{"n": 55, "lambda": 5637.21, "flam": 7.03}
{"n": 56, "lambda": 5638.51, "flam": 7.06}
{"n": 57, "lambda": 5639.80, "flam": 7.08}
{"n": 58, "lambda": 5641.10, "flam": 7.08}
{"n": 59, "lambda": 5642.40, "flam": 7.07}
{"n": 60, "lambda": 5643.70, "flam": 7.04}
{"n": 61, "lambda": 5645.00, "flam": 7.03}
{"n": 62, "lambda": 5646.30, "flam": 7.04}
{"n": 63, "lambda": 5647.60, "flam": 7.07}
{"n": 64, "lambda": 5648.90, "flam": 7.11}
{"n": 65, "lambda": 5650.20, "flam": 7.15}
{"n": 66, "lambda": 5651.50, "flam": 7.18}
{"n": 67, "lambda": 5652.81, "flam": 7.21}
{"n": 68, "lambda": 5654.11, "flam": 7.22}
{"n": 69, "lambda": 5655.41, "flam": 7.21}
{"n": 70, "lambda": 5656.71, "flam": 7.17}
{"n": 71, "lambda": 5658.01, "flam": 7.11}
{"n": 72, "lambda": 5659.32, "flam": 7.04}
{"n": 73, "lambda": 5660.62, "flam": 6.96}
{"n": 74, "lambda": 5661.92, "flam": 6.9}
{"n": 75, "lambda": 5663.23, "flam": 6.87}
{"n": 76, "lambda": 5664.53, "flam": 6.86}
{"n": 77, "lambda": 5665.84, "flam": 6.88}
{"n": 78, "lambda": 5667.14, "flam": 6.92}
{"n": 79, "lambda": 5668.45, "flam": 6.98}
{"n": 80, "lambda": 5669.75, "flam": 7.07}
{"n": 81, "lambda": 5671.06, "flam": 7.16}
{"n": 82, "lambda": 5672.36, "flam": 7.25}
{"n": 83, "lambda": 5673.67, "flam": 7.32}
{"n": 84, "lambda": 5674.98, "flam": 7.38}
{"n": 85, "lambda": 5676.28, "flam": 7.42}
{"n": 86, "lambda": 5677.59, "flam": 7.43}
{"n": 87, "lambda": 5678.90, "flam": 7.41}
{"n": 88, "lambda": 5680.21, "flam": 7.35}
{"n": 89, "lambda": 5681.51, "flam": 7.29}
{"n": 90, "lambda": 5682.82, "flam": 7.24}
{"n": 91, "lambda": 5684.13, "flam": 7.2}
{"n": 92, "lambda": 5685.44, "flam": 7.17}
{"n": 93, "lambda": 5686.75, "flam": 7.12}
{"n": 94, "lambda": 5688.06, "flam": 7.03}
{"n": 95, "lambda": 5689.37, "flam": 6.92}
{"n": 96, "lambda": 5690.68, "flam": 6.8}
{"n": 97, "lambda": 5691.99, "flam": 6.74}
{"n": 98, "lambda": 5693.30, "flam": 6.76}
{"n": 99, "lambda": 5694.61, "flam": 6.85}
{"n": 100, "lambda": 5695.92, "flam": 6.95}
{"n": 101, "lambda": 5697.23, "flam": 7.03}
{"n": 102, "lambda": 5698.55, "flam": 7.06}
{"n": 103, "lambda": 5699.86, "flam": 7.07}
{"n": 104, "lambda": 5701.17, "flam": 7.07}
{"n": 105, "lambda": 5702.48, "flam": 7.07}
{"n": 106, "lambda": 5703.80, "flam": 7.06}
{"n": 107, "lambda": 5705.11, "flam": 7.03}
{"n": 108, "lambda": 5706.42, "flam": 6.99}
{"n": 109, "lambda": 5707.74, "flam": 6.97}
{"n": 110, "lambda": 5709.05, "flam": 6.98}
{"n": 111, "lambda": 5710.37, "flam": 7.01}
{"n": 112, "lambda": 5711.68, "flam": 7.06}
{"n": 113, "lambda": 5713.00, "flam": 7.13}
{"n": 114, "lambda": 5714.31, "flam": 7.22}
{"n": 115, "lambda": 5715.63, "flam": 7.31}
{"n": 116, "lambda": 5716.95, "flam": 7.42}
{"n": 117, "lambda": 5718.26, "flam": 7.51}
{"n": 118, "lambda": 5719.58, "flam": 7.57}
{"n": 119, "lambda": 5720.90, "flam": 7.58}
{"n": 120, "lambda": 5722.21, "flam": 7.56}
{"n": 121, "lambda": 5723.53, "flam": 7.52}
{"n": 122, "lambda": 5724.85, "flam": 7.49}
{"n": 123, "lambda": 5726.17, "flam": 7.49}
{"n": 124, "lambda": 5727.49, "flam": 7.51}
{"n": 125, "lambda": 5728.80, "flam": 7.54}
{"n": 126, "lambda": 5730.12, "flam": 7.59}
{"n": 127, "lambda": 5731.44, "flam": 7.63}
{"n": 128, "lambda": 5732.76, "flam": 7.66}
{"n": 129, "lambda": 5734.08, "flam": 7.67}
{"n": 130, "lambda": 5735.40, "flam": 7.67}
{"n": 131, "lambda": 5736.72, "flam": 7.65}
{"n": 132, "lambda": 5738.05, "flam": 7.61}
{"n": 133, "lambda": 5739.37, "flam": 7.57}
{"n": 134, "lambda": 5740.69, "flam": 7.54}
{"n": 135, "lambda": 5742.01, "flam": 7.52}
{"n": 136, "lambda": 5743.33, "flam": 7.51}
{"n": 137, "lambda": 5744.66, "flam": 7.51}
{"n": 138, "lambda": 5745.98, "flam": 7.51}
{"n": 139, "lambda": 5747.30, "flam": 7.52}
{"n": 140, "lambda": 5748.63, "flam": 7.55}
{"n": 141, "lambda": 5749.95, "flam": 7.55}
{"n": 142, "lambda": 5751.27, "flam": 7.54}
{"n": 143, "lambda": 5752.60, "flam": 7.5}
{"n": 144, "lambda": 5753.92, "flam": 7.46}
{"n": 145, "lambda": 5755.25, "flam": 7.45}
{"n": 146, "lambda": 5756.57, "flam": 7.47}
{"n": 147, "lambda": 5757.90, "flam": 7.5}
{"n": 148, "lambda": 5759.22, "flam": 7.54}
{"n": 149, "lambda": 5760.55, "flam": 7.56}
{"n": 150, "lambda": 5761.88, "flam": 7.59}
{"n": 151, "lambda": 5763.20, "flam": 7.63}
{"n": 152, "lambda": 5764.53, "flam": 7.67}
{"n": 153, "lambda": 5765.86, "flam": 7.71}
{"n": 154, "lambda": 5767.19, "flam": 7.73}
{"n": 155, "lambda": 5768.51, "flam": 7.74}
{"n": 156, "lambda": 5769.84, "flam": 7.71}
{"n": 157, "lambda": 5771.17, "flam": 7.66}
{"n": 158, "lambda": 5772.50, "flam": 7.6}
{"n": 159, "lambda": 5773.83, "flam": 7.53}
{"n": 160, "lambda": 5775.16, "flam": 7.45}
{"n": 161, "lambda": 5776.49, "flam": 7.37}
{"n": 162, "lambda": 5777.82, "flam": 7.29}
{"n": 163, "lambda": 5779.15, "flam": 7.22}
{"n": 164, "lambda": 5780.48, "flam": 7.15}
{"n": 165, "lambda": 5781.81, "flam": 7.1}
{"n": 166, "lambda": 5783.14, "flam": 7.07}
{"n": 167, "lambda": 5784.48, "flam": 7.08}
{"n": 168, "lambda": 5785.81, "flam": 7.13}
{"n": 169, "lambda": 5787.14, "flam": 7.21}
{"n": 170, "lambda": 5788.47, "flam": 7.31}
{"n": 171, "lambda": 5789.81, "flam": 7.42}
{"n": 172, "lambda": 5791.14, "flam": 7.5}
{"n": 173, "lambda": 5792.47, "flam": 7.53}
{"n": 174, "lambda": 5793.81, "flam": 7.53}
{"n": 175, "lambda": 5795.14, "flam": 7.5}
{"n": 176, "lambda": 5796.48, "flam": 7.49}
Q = 0.9 angstroms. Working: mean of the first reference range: 6.98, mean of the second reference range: 7.53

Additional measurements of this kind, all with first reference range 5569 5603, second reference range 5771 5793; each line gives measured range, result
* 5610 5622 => 0.0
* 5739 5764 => -0.9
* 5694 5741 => -0.8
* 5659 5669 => 0.3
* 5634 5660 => -0.1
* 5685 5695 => 0.3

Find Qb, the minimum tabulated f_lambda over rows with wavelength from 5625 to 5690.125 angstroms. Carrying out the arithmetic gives 6.86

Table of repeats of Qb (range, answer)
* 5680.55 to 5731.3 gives 6.74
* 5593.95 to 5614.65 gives 6.95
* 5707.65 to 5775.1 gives 6.97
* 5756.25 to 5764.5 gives 7.47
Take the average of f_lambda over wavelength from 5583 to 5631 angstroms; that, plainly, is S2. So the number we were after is 6.99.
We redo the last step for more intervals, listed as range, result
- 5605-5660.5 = 7.08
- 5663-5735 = 7.21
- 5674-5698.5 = 7.12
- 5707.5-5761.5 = 7.47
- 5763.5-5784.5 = 7.45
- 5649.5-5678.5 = 7.12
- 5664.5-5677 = 7.14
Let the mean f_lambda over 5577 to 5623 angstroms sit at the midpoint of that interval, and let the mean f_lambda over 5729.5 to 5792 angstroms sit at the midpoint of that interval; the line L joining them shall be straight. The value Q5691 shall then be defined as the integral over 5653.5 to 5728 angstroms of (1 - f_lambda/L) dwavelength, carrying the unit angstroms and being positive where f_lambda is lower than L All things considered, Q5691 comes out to 1.2 angstroms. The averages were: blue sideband 6.98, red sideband 7.49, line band 7.15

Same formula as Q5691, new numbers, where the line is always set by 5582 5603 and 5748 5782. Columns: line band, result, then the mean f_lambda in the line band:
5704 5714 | 0.39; 7.04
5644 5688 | 0.11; 7.14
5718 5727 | -0.21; 7.53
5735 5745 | -0.20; 7.57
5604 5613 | -0.25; 7.15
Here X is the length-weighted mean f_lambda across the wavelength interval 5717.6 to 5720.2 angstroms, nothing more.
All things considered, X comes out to 7.55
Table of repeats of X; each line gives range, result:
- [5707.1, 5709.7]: 6.99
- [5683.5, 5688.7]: 7.13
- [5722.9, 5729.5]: 7.51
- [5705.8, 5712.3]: 7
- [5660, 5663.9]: 6.91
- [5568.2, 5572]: 7.14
